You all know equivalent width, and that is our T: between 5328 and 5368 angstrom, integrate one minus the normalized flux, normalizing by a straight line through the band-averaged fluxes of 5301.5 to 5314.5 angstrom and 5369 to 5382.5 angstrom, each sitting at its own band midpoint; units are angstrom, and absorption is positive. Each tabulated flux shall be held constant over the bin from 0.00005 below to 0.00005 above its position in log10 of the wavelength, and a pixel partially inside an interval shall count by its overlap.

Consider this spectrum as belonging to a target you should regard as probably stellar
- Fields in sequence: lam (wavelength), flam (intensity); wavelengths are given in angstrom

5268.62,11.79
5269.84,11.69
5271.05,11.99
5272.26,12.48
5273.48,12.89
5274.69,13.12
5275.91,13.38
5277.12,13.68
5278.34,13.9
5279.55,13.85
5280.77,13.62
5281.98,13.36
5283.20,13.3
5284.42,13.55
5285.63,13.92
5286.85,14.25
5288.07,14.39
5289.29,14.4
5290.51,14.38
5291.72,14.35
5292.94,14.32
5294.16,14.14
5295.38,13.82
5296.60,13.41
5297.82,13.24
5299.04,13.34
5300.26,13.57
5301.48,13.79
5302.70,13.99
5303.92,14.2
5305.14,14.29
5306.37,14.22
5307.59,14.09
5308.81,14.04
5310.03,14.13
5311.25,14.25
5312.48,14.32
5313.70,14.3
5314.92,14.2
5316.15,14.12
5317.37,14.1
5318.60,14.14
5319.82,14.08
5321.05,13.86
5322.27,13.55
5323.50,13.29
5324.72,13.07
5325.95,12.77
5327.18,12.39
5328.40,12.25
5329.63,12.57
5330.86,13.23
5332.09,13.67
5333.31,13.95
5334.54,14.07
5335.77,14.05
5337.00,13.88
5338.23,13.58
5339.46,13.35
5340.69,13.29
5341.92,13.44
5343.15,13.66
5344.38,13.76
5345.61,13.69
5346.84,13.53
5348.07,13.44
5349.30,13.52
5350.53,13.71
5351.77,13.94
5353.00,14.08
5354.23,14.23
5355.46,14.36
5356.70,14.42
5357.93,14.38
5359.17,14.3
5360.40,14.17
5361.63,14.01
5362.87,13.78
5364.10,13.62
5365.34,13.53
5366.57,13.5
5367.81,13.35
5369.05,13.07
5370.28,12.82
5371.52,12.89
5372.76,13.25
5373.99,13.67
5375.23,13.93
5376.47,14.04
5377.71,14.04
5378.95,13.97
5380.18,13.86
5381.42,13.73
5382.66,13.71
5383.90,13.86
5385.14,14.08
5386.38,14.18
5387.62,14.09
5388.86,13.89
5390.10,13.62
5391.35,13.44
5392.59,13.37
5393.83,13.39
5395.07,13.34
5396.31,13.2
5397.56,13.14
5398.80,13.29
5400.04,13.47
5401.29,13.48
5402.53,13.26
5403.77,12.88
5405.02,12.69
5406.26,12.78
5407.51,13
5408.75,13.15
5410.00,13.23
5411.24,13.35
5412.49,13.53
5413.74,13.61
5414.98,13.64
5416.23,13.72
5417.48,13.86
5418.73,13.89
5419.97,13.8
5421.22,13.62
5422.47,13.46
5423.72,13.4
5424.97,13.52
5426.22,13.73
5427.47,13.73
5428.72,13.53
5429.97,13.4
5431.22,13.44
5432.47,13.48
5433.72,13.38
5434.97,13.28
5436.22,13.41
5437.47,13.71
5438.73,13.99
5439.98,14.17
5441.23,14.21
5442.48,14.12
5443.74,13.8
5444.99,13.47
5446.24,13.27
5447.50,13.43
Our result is 0.33 angstrom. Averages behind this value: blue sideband 14.2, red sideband 13.6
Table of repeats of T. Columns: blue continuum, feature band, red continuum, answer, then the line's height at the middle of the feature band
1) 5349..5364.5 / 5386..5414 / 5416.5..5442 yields 0.9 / 13.8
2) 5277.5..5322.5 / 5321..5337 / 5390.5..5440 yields 0.6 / 13.8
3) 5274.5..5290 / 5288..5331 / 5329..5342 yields -0.4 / 13.7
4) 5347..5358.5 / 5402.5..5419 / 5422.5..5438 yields 0.4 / 13.6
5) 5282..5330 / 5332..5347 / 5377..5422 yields 0.0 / 13.7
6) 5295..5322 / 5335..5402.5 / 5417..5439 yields 0.4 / 13.8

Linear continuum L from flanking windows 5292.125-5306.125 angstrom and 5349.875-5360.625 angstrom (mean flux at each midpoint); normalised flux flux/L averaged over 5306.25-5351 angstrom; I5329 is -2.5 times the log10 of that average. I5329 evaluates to 0.03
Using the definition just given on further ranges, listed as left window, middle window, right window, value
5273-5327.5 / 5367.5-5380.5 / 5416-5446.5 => 0.015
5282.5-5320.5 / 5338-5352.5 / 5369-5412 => 0.013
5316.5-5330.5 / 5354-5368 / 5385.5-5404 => -0.046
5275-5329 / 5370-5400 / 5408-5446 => 0.005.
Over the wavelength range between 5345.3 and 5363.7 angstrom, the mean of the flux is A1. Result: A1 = 14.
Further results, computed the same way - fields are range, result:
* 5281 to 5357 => 13.8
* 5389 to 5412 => 13.2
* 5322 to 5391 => 13.6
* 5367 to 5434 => 13.5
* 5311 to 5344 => 13.6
